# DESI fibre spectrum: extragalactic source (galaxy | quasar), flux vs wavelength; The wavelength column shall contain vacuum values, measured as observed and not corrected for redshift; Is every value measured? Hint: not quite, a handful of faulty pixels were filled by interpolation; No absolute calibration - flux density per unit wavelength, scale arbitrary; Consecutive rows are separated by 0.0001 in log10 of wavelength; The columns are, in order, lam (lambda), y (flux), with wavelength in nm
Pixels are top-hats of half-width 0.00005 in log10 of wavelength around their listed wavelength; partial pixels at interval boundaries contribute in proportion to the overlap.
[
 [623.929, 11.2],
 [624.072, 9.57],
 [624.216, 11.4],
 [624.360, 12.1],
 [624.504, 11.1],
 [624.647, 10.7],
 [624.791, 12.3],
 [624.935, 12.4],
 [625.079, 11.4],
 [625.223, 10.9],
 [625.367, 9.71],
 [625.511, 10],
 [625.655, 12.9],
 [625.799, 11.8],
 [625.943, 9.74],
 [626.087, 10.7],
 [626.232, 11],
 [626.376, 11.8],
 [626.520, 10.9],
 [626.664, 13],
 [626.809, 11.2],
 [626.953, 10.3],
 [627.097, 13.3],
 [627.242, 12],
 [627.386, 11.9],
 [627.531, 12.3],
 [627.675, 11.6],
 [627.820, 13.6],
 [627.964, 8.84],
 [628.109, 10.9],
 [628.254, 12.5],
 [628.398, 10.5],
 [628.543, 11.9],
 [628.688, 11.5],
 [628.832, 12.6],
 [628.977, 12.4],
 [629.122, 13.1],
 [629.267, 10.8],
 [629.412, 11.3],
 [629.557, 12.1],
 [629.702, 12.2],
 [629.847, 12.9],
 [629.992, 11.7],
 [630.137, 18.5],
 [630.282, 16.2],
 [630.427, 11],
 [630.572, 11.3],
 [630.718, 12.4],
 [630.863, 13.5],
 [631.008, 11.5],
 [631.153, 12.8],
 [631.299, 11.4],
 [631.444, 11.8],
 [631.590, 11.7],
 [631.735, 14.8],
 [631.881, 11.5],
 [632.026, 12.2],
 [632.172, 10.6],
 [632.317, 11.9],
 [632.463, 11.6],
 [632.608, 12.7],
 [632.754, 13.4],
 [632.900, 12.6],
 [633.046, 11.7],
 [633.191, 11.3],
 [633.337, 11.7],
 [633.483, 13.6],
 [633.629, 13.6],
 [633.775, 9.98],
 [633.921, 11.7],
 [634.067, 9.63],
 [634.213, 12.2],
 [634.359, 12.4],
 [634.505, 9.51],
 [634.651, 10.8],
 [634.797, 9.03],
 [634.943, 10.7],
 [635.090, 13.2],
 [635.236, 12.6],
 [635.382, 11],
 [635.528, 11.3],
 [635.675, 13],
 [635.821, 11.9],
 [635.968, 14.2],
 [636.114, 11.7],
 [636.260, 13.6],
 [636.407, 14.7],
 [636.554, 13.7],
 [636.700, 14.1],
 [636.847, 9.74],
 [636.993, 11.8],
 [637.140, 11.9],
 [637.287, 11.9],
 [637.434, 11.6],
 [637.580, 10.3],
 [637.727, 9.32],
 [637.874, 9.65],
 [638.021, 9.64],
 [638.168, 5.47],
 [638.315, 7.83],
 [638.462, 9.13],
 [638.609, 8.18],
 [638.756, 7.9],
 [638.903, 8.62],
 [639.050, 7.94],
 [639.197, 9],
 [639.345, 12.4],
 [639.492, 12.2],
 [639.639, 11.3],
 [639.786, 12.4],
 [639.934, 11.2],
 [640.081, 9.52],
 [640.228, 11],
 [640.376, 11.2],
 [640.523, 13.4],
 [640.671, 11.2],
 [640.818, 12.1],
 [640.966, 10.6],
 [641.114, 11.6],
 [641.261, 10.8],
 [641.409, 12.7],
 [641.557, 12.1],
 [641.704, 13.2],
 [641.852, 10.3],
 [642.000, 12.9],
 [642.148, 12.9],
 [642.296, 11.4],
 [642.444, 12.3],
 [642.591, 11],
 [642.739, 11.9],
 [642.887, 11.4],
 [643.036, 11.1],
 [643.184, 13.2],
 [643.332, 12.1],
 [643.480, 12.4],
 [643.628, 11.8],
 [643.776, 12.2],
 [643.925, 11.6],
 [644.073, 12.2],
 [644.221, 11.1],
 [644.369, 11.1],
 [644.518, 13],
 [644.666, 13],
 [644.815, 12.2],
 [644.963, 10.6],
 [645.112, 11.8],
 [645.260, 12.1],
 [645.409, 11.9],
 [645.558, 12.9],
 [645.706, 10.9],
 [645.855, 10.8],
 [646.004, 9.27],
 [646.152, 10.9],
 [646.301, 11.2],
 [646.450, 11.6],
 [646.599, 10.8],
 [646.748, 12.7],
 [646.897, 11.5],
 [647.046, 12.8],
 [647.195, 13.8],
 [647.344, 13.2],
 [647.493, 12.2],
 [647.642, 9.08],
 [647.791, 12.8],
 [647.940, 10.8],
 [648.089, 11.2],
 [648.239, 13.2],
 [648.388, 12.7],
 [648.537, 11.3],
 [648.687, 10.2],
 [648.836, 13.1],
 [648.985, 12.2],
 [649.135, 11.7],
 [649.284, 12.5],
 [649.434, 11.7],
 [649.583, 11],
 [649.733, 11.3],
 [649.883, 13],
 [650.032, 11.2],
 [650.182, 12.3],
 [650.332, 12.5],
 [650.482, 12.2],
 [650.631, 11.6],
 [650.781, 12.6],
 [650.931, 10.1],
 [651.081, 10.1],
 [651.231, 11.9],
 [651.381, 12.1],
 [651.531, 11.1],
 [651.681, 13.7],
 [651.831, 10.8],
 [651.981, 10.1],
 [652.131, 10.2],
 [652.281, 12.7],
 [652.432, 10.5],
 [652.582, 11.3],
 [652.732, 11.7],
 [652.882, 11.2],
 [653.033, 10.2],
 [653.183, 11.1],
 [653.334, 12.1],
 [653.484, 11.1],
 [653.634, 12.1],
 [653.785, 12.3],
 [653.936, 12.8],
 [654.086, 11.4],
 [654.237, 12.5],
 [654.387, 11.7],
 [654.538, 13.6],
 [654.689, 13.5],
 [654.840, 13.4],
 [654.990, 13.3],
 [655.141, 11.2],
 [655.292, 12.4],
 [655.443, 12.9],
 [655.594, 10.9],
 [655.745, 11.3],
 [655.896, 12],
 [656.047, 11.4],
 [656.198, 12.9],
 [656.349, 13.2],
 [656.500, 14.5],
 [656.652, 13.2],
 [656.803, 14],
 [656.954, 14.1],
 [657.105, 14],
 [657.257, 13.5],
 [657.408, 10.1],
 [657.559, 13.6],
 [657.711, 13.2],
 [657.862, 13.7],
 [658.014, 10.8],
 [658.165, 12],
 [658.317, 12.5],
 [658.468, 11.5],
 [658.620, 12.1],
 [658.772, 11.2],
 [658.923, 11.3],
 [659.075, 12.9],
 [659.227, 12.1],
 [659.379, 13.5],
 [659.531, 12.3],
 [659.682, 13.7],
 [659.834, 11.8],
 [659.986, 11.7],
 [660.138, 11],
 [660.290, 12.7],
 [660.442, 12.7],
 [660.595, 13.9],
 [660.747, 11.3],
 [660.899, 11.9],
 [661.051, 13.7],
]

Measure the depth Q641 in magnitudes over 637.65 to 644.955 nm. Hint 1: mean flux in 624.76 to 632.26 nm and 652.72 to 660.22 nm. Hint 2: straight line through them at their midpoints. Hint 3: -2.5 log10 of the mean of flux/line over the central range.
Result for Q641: 0.10 mag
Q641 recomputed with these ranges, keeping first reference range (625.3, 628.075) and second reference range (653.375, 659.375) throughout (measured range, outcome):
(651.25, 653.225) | 0.094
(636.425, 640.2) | 0.145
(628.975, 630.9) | -0.116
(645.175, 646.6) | 0.077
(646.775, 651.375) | 0.031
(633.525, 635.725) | 0.028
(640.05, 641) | 0.047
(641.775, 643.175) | 0.020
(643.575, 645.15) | 0.015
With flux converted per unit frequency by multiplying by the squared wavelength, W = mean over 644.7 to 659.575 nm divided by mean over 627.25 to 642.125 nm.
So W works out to 1.09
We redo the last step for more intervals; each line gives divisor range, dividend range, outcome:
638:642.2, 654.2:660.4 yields 1.24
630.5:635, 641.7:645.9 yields 1.04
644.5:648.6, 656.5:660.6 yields 1.11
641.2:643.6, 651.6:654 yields 0.99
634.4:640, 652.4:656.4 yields 1.16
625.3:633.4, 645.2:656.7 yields 1.06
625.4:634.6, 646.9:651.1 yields 1.05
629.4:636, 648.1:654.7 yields 1.03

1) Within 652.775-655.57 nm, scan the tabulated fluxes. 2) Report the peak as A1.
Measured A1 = 13.6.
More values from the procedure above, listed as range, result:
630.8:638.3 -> 14.8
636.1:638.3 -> 14.7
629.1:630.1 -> 13.1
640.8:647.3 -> 13.8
